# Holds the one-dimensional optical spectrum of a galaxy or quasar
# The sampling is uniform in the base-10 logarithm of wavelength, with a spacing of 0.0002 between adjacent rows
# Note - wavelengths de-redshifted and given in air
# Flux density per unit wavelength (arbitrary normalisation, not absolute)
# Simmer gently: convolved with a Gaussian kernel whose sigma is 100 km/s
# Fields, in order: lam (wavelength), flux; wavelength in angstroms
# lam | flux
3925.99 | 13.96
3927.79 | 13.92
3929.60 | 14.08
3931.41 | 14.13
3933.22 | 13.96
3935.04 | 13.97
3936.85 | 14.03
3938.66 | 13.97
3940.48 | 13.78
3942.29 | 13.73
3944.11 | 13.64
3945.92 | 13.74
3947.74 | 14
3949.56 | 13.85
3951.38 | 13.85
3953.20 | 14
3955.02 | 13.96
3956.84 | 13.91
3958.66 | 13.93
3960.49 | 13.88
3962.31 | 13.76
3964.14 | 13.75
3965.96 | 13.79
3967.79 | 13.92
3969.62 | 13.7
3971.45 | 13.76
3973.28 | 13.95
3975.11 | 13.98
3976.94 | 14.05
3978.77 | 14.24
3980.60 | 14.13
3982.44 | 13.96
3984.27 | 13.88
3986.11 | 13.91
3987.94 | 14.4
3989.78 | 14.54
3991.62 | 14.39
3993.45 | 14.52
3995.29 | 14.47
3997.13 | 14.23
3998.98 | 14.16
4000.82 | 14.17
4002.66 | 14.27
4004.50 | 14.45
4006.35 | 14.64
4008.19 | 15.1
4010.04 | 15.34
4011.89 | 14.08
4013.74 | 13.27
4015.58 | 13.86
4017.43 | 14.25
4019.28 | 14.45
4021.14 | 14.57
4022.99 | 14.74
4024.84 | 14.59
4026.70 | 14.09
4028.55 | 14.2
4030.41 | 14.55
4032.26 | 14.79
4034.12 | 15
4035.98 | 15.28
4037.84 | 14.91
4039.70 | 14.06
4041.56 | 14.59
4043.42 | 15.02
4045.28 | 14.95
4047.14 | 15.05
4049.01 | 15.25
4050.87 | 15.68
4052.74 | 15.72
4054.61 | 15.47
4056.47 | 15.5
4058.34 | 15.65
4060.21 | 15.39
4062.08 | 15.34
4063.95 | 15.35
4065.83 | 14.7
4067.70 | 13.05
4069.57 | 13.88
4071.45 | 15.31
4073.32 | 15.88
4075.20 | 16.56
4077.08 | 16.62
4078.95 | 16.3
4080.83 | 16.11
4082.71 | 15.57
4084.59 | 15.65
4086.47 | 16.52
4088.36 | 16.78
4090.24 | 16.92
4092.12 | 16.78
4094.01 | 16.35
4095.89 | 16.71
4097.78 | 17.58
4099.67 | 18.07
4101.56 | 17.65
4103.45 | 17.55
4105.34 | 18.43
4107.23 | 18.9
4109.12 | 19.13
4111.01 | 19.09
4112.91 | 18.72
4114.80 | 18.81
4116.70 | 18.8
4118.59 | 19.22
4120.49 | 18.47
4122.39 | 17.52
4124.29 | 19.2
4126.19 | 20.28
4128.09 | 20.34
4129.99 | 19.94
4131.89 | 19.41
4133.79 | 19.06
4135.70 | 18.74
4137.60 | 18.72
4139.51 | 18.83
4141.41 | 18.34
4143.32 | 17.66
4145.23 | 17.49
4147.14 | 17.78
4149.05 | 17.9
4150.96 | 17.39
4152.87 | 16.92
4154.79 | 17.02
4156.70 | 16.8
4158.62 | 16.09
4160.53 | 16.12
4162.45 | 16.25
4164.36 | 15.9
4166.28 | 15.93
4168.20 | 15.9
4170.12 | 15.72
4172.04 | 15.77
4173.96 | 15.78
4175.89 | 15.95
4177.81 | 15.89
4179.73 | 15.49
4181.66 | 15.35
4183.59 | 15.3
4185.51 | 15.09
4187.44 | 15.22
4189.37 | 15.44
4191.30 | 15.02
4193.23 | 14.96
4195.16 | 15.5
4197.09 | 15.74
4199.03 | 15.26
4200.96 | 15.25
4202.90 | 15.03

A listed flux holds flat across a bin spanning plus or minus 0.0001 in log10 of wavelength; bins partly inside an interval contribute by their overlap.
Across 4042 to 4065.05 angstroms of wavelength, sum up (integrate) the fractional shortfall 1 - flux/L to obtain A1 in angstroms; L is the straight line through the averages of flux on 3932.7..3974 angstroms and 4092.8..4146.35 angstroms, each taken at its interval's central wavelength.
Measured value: 1.83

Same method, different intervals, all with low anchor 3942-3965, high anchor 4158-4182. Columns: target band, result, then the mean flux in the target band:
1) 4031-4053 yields -0.5 angstroms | 15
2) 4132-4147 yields -2.7 angstroms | 18.4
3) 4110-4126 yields -3.6 angstroms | 18.8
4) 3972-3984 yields 0.0 angstroms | 14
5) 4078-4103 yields -2.6 angstroms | 16.7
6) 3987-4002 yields -0.1 angstroms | 14.4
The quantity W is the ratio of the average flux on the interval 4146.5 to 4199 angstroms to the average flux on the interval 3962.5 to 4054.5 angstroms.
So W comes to 1.1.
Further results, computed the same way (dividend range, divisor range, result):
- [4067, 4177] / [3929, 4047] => 1.22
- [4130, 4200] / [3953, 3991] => 1.19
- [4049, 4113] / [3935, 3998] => 1.17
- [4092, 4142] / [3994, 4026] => 1.29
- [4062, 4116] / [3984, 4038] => 1.16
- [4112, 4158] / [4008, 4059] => 1.25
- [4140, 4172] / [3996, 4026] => 1.17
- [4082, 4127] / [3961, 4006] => 1.27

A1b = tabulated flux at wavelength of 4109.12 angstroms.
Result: 19.13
